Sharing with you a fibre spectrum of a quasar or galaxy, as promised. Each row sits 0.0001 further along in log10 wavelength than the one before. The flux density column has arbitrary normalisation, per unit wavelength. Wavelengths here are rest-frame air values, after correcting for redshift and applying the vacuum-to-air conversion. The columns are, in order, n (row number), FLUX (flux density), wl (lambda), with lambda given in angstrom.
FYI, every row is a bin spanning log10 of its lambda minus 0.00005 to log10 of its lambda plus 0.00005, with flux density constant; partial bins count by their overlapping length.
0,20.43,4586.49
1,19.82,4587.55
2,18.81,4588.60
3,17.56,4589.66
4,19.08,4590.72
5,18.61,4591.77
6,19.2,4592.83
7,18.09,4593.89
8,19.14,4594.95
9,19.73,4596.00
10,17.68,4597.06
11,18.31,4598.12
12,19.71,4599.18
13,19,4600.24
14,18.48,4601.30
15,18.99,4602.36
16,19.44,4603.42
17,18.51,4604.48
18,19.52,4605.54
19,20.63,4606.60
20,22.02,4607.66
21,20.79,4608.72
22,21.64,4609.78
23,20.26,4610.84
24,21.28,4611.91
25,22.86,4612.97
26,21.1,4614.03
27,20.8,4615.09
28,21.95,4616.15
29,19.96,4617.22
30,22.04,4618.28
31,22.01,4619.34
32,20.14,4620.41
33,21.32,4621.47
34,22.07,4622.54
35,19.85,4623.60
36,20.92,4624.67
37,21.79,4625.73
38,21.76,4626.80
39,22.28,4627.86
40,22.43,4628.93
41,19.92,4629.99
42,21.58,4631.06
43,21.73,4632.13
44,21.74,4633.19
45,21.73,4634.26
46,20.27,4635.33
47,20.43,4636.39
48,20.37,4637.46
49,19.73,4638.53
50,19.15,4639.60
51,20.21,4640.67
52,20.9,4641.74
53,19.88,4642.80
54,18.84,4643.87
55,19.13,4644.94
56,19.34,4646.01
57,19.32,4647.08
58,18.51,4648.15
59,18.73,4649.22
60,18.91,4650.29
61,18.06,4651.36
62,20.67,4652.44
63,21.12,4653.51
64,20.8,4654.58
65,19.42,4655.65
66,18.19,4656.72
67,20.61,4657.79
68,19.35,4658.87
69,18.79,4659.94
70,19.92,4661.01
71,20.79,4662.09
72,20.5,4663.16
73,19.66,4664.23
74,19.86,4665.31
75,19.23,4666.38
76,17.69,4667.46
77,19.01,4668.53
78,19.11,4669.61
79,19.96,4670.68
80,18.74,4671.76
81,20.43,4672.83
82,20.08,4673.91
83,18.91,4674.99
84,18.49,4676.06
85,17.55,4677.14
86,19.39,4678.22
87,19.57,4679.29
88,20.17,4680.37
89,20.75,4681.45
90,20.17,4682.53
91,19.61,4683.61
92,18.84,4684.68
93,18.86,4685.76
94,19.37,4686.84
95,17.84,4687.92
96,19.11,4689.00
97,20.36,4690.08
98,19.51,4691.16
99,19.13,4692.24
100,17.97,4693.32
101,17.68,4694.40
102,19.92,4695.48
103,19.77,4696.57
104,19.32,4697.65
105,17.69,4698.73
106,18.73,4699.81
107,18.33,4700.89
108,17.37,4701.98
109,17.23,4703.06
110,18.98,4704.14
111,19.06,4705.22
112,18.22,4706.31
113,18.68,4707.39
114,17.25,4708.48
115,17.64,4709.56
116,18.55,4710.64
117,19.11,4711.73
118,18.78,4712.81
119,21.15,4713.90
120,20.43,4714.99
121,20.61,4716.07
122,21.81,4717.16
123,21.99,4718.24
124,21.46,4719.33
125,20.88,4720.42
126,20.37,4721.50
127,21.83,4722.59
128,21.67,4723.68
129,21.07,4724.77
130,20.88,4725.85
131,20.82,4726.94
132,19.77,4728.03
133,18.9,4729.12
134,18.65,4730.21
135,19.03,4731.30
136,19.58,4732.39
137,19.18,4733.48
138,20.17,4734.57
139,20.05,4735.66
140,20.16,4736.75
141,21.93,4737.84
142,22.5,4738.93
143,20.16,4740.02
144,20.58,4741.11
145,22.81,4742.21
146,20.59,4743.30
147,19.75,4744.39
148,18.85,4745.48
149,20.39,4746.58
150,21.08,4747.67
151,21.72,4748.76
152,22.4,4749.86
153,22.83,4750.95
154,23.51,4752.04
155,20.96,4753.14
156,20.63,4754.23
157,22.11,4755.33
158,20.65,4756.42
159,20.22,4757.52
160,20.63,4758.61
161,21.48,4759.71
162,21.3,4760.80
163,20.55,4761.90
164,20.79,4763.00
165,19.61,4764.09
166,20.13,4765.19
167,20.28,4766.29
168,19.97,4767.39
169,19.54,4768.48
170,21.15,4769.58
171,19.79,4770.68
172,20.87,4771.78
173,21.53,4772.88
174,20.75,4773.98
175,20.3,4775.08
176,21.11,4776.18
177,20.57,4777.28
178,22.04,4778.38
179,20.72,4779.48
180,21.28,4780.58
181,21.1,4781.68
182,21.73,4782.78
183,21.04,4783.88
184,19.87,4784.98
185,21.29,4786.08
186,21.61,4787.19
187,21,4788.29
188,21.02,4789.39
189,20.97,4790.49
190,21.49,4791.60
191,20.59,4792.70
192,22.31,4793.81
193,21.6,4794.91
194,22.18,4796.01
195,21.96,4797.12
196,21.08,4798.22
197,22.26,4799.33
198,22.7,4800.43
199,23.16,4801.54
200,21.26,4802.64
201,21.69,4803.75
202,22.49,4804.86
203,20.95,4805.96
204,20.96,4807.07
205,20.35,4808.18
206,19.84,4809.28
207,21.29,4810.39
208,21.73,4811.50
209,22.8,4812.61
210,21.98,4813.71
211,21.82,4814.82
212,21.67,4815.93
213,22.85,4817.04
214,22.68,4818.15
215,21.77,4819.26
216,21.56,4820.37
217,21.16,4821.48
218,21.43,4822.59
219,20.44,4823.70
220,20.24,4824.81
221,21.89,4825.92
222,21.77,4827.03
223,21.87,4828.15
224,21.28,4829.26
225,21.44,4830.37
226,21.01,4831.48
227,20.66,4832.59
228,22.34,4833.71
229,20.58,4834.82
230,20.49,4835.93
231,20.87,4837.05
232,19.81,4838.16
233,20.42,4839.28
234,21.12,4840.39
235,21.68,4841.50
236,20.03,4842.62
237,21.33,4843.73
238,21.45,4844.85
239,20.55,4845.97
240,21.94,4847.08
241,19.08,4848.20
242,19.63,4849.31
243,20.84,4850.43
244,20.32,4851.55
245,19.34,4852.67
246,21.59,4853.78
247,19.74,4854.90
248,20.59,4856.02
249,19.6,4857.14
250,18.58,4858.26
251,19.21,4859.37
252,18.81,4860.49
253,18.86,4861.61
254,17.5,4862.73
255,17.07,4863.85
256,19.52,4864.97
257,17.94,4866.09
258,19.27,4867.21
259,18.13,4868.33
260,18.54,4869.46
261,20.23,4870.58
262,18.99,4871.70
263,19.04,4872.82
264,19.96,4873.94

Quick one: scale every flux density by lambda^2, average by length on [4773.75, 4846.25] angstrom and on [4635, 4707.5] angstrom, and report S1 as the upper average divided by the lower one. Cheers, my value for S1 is 1.17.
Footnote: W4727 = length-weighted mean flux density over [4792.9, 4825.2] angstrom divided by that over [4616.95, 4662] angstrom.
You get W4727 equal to 1.1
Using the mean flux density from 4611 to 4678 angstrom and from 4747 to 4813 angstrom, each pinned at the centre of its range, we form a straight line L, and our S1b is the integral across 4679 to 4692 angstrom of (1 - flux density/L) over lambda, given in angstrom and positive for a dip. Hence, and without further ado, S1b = 0.6 angstrom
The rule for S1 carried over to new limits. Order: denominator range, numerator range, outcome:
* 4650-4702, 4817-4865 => 1.14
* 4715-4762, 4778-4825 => 1.06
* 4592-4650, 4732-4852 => 1.12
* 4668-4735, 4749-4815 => 1.13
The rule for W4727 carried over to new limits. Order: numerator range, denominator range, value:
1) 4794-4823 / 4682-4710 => 1.16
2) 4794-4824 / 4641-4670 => 1.11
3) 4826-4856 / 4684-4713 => 1.12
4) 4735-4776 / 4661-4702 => 1.09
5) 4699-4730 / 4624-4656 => 0.97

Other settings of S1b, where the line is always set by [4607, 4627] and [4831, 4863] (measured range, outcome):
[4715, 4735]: 0.32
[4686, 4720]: 2.88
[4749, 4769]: -0.31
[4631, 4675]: 2.79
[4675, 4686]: 0.88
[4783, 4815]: -1.55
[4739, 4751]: -0.15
